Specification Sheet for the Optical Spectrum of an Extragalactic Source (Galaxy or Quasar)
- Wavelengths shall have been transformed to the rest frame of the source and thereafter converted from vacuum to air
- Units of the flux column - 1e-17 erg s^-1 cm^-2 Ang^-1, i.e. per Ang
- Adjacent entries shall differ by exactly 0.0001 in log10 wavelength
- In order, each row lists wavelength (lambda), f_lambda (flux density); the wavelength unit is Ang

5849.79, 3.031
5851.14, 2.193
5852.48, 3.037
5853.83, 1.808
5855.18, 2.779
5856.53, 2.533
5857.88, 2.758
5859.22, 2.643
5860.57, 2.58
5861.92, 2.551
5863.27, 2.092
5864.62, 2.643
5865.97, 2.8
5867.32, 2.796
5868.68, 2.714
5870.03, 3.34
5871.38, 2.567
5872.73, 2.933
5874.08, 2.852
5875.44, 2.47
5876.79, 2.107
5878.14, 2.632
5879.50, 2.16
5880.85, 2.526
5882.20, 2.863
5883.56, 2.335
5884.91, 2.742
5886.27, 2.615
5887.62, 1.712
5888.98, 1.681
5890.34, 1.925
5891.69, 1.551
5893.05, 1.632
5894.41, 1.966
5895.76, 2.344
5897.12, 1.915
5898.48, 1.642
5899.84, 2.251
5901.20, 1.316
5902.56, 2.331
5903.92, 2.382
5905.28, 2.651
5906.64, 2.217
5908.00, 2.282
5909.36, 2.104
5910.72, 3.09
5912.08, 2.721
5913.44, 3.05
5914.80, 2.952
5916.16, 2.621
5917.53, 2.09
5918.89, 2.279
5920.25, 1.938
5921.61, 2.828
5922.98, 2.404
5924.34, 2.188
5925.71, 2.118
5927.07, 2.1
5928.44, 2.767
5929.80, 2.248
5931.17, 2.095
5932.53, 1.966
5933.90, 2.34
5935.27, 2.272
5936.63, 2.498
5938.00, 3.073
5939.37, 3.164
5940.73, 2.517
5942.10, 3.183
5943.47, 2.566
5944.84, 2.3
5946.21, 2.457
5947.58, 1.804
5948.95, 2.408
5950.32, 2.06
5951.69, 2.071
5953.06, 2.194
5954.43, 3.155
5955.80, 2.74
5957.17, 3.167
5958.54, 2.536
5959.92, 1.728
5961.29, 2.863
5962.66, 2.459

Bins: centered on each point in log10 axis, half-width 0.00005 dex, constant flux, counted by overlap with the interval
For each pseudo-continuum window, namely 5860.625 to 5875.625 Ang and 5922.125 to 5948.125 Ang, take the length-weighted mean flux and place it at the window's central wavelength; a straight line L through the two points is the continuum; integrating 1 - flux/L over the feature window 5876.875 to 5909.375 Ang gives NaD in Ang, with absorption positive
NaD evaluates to 5.6 Ang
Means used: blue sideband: 2.71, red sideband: 2.43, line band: 2.16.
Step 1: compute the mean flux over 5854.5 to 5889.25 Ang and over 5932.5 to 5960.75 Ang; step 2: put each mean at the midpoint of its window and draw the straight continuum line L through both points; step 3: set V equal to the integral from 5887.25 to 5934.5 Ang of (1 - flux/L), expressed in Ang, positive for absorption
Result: 5.7 Ang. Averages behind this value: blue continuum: 2.56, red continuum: 2.5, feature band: 2.22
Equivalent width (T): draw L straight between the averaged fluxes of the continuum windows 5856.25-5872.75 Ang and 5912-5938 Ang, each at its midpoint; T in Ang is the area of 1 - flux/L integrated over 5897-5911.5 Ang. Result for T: 1.6 Ang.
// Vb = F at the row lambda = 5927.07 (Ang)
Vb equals 2.1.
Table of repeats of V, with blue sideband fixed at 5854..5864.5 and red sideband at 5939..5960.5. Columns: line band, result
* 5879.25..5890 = 0.8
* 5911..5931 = 0.4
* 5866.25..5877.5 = -0.9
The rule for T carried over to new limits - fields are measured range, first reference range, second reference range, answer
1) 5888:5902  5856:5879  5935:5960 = 4.2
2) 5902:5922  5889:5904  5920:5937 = -3.9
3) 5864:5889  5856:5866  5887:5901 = -3.9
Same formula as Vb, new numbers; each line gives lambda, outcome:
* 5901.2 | 1.316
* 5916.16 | 2.621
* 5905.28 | 2.651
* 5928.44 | 2.767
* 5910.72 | 3.09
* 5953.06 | 2.194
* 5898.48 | 1.642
